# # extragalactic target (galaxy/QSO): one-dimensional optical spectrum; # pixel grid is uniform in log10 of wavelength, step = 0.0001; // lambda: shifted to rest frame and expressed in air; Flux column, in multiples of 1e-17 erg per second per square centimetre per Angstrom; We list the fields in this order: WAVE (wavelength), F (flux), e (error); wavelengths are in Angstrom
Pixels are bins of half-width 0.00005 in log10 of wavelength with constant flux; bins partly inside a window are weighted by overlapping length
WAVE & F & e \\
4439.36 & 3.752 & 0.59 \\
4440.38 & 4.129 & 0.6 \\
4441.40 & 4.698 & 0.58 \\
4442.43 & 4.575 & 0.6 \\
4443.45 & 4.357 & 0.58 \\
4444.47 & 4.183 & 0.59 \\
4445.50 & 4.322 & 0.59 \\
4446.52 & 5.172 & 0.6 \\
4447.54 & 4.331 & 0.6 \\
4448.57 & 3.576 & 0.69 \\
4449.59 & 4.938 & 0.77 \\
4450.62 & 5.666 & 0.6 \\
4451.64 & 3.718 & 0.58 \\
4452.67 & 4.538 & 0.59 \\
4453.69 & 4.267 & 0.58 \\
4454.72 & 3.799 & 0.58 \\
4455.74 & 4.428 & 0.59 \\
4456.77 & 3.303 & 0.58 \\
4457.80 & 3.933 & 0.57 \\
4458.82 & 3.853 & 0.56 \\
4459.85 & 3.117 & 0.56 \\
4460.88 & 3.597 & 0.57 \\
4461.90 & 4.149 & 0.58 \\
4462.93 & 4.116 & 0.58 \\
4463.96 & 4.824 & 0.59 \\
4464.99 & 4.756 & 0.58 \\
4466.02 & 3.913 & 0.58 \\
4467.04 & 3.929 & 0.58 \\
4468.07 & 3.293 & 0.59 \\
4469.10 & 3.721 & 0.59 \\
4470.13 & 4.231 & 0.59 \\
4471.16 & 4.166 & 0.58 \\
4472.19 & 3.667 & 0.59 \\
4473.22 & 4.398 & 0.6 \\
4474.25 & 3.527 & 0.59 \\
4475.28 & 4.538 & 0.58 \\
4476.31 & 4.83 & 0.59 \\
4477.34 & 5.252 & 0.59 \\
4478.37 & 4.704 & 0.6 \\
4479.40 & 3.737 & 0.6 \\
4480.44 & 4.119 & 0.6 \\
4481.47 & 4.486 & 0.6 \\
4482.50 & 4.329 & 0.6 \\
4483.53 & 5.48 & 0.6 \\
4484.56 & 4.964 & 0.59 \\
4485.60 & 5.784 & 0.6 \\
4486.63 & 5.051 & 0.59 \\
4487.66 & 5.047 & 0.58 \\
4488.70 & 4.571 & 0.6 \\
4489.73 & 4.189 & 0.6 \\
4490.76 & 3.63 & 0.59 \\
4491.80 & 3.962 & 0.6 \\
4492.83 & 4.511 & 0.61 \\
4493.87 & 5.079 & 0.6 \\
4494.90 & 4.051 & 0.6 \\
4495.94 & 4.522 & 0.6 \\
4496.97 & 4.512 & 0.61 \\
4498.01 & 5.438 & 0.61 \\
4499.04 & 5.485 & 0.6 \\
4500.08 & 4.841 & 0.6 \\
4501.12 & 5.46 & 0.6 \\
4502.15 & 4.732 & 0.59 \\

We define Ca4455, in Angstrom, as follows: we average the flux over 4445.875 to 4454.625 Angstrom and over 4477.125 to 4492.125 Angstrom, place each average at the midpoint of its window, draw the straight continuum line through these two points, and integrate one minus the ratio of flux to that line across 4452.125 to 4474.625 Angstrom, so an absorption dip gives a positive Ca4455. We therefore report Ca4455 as 2.76 Angstrom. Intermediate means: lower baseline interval 4.49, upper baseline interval 4.61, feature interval 3.98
